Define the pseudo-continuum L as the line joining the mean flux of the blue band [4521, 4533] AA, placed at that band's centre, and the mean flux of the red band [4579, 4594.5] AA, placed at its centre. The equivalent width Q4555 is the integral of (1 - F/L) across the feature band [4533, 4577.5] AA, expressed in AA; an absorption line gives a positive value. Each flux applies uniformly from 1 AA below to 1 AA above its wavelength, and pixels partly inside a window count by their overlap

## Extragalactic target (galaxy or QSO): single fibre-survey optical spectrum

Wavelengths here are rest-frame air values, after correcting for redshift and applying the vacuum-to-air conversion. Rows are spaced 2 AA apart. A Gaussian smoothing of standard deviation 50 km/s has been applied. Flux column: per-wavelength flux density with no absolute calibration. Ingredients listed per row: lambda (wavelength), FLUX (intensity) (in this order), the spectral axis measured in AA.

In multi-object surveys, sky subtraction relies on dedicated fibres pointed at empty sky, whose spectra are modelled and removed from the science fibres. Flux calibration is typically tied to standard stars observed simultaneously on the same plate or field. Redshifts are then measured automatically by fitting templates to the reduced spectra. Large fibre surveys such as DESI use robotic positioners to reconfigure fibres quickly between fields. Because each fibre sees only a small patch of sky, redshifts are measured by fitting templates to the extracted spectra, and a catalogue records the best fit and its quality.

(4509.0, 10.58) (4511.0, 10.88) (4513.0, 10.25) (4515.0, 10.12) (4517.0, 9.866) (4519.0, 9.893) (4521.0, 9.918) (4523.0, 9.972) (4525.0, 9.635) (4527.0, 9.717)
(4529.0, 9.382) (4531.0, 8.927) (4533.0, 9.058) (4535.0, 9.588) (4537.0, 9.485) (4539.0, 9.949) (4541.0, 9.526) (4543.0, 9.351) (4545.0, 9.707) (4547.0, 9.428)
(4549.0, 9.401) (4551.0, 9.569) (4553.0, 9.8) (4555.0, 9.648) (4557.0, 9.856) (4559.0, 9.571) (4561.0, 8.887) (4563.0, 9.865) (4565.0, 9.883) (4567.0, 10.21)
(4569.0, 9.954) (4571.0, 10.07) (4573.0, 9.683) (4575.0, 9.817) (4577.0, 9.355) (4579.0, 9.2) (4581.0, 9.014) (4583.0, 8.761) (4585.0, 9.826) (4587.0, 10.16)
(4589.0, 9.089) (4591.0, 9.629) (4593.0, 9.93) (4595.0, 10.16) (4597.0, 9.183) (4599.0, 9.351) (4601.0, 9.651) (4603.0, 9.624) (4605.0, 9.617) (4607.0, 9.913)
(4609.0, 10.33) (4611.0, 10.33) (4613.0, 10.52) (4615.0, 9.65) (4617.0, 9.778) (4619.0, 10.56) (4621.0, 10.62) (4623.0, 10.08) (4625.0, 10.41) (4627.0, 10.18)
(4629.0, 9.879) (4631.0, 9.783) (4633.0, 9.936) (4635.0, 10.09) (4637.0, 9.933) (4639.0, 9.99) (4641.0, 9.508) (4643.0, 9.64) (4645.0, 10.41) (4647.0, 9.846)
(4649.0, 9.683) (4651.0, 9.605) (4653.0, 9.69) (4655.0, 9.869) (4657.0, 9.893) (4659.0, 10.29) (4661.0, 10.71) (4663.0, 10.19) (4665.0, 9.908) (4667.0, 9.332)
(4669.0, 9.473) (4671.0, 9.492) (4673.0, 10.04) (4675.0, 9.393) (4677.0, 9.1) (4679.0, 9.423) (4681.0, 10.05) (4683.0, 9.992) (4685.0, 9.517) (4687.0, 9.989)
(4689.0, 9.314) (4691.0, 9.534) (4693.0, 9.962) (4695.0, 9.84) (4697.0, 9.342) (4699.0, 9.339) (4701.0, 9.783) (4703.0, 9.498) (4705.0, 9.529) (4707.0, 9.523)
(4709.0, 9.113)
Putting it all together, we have -0.7 AA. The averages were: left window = 9.52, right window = 9.49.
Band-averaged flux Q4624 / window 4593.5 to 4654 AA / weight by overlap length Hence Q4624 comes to 9.93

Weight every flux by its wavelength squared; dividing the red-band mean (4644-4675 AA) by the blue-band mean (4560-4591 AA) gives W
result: 1.07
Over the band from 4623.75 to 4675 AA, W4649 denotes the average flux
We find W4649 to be 9.9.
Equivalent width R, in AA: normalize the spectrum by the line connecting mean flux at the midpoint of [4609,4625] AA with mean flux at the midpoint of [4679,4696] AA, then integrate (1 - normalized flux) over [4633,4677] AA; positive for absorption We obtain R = 0.60 AA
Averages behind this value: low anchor 10.2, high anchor 9.75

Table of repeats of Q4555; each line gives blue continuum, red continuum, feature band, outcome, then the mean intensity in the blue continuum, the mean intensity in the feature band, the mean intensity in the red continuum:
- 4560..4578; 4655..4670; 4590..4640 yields -0.6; 9.75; 9.97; 9.96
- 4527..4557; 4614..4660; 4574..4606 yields 0.7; 9.51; 9.52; 9.97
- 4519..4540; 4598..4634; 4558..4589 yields 0.6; 9.58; 9.6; 10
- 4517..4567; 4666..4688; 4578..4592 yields 0.3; 9.6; 9.38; 9.62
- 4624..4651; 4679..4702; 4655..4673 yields -0.2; 9.93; 9.92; 9.68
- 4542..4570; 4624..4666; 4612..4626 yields -0.5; 9.65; 10.2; 9.97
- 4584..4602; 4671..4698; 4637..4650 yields -0.3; 9.66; 9.85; 9.65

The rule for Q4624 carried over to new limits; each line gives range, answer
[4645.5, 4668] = 9.92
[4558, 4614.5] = 9.7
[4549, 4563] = 9.57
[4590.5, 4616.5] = 9.84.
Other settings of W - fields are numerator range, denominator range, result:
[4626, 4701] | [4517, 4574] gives 1.07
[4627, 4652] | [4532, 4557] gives 1.08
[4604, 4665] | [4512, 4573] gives 1.08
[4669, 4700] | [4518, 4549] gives 1.07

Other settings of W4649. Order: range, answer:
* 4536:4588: 9.61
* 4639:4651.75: 9.8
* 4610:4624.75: 10.2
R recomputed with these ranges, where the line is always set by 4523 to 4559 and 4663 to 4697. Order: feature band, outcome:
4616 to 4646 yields -1.4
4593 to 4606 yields 0.0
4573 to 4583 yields 0.3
